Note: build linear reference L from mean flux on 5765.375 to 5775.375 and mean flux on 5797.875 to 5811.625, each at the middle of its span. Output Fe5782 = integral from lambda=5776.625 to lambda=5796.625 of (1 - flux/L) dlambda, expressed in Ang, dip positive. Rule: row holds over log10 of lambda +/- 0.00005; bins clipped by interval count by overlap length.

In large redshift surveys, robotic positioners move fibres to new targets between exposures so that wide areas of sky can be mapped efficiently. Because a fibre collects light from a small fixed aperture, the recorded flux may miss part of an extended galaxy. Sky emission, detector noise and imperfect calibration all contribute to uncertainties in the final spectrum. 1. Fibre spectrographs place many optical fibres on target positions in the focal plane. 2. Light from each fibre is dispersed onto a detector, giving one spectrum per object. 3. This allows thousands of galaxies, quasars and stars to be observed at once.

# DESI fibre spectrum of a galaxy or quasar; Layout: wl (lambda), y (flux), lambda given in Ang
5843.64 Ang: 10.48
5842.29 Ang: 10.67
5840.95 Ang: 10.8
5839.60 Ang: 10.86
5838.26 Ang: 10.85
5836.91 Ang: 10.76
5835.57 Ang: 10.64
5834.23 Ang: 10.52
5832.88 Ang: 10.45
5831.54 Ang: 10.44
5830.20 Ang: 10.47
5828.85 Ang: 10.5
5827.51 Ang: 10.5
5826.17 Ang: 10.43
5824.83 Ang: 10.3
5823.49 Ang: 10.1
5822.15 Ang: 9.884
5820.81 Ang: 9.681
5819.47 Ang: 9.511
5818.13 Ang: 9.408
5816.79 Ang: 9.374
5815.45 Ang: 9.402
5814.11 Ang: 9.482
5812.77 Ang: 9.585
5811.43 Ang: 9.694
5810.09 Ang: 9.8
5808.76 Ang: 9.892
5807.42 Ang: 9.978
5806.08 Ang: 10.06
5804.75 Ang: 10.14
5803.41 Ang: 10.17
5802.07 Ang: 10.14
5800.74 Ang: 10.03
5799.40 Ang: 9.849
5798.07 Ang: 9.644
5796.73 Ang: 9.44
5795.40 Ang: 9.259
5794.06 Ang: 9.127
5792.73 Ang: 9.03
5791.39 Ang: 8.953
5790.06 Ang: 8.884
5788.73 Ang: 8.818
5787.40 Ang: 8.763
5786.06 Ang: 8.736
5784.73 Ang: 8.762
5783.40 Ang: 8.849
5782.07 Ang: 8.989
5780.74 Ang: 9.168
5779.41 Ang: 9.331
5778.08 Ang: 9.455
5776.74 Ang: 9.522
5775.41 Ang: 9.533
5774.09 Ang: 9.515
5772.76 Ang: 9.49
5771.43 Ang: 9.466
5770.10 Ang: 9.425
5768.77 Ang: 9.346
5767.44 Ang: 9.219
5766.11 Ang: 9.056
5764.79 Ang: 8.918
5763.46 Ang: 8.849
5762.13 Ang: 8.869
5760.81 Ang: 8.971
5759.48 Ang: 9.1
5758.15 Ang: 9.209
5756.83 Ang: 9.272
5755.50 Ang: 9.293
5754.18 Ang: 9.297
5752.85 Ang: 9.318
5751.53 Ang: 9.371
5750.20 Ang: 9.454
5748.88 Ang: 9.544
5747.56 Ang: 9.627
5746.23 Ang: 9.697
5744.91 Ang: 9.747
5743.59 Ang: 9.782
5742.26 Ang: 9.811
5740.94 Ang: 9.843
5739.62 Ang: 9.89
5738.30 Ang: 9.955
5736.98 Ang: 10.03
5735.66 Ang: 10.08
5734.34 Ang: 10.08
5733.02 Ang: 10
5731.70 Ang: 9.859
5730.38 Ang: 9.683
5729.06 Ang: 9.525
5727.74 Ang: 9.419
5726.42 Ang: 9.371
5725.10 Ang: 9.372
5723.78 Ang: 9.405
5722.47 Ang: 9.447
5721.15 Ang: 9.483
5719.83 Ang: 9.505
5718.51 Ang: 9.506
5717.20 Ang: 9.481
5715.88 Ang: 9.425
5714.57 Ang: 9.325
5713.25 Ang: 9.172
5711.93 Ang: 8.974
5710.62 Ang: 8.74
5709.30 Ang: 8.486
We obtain 1.3 Ang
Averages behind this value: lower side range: 9.38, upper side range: 9.97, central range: 9.04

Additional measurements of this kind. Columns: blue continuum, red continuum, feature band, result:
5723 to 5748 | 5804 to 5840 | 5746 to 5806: 3.61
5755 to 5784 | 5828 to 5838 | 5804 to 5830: 0.82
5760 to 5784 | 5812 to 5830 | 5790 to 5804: 0.04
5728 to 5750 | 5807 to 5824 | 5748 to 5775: 1.42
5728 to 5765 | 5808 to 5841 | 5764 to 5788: 1.39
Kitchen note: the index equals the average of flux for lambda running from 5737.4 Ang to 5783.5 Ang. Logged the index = 9.39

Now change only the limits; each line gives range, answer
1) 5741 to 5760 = 9.48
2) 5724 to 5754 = 9.69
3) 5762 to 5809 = 9.35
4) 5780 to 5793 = 8.9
